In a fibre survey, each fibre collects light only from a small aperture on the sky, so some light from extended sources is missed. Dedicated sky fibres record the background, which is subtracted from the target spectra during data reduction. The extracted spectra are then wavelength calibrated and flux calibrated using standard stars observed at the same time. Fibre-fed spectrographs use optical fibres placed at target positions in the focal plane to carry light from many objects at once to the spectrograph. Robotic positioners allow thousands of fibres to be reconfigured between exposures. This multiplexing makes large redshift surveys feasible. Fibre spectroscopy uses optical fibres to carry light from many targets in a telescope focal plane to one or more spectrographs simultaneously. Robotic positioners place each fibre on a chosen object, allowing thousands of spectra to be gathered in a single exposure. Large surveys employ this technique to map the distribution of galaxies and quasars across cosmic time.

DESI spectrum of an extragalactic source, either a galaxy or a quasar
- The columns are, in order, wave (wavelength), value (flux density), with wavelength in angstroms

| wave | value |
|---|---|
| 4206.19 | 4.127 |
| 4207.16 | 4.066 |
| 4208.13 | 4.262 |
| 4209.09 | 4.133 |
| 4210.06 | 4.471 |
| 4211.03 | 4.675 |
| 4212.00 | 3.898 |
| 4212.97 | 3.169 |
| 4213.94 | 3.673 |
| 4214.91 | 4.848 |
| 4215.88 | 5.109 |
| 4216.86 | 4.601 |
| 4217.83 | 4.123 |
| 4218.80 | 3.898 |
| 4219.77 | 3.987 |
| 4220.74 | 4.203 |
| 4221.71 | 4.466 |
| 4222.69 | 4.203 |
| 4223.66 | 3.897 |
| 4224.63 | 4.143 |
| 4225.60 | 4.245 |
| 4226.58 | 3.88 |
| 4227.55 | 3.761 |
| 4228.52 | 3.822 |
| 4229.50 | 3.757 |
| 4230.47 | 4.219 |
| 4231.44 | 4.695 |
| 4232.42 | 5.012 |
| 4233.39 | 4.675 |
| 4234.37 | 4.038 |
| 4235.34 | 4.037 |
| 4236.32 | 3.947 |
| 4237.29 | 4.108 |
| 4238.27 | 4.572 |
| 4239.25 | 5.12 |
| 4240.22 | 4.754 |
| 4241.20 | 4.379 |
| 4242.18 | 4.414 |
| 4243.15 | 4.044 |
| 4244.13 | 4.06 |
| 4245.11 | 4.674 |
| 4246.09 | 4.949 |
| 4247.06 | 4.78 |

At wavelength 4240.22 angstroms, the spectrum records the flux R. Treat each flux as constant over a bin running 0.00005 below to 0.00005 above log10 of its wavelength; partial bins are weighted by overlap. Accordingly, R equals 4.754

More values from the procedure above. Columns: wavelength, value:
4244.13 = 4.06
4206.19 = 4.127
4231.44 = 4.695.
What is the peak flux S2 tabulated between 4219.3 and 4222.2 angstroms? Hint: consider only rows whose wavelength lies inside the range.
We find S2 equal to 4.466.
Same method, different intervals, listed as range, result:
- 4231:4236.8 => 5.012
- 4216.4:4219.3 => 4.601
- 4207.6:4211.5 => 4.675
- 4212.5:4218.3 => 5.109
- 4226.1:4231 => 4.219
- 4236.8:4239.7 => 5.12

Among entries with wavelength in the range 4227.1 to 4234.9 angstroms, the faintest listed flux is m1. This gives 3.757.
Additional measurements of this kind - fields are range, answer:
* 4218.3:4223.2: 3.898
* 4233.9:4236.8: 3.947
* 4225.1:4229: 3.761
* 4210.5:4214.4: 3.169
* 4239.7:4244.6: 4.044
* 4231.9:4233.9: 4.675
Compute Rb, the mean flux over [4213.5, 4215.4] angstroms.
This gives 4.28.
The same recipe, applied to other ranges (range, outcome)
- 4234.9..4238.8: 4.17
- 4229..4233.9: 4.47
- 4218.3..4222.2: 4.14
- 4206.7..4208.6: 4.16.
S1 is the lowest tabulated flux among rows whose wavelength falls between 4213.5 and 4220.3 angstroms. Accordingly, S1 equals 3.673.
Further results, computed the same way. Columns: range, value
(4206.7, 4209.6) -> 4.066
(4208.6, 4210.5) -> 4.133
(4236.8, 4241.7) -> 4.108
